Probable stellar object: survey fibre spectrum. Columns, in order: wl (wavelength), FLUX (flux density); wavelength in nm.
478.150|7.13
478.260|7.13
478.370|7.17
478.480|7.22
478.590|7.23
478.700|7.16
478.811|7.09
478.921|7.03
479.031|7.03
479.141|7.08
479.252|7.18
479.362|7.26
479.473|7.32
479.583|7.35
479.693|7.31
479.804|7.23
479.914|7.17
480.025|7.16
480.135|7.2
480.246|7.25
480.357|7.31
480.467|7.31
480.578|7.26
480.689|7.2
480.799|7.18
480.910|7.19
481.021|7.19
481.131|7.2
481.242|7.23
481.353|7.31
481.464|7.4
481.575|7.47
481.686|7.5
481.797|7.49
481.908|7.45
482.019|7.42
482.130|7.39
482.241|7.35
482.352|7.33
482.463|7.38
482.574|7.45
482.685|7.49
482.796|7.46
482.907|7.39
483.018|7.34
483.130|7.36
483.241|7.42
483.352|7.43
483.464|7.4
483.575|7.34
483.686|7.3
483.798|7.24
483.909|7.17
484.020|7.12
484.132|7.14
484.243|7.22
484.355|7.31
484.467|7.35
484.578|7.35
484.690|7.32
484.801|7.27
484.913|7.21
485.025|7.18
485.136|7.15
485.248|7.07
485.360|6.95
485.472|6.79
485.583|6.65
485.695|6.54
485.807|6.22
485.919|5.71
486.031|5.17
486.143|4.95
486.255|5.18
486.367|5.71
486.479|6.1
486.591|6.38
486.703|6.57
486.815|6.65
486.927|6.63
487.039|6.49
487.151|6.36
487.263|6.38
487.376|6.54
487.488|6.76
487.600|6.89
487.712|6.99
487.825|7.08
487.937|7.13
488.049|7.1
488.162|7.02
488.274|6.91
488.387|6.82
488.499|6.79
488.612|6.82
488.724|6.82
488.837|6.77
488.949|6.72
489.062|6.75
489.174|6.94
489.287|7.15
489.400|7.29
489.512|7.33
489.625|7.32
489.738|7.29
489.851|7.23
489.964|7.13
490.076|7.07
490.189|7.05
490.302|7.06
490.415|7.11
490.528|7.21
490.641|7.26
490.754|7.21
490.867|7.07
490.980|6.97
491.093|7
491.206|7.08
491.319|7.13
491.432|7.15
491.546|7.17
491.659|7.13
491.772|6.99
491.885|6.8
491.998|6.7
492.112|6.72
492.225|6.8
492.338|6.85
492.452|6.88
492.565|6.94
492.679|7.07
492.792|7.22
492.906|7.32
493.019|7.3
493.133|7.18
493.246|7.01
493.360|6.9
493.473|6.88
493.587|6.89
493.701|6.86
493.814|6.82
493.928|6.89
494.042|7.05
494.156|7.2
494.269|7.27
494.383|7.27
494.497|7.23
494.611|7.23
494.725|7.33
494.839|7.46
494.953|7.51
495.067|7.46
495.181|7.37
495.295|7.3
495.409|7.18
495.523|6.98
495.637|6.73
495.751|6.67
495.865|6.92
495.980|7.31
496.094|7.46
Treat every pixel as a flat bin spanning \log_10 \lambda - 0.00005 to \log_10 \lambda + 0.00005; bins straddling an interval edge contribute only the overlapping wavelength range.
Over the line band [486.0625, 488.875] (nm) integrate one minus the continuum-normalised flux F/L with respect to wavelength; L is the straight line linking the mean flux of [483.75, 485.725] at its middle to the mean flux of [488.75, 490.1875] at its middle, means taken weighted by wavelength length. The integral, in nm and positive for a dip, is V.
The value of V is 0.220 nm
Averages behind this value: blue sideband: 7.12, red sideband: 7.08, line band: 6.54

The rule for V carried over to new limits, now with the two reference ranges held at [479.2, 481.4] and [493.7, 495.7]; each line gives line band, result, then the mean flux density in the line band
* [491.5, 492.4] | 0.038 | 6.89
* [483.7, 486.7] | 0.226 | 6.68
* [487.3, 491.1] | 0.100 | 7.01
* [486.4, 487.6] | 0.121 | 6.49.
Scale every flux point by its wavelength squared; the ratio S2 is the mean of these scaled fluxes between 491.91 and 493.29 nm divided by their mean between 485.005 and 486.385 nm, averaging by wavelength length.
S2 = 1.15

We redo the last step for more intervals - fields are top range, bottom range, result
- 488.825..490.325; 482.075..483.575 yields 0.99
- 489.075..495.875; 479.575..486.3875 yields 1.04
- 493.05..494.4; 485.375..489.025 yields 1.11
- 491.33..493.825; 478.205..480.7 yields 1.02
